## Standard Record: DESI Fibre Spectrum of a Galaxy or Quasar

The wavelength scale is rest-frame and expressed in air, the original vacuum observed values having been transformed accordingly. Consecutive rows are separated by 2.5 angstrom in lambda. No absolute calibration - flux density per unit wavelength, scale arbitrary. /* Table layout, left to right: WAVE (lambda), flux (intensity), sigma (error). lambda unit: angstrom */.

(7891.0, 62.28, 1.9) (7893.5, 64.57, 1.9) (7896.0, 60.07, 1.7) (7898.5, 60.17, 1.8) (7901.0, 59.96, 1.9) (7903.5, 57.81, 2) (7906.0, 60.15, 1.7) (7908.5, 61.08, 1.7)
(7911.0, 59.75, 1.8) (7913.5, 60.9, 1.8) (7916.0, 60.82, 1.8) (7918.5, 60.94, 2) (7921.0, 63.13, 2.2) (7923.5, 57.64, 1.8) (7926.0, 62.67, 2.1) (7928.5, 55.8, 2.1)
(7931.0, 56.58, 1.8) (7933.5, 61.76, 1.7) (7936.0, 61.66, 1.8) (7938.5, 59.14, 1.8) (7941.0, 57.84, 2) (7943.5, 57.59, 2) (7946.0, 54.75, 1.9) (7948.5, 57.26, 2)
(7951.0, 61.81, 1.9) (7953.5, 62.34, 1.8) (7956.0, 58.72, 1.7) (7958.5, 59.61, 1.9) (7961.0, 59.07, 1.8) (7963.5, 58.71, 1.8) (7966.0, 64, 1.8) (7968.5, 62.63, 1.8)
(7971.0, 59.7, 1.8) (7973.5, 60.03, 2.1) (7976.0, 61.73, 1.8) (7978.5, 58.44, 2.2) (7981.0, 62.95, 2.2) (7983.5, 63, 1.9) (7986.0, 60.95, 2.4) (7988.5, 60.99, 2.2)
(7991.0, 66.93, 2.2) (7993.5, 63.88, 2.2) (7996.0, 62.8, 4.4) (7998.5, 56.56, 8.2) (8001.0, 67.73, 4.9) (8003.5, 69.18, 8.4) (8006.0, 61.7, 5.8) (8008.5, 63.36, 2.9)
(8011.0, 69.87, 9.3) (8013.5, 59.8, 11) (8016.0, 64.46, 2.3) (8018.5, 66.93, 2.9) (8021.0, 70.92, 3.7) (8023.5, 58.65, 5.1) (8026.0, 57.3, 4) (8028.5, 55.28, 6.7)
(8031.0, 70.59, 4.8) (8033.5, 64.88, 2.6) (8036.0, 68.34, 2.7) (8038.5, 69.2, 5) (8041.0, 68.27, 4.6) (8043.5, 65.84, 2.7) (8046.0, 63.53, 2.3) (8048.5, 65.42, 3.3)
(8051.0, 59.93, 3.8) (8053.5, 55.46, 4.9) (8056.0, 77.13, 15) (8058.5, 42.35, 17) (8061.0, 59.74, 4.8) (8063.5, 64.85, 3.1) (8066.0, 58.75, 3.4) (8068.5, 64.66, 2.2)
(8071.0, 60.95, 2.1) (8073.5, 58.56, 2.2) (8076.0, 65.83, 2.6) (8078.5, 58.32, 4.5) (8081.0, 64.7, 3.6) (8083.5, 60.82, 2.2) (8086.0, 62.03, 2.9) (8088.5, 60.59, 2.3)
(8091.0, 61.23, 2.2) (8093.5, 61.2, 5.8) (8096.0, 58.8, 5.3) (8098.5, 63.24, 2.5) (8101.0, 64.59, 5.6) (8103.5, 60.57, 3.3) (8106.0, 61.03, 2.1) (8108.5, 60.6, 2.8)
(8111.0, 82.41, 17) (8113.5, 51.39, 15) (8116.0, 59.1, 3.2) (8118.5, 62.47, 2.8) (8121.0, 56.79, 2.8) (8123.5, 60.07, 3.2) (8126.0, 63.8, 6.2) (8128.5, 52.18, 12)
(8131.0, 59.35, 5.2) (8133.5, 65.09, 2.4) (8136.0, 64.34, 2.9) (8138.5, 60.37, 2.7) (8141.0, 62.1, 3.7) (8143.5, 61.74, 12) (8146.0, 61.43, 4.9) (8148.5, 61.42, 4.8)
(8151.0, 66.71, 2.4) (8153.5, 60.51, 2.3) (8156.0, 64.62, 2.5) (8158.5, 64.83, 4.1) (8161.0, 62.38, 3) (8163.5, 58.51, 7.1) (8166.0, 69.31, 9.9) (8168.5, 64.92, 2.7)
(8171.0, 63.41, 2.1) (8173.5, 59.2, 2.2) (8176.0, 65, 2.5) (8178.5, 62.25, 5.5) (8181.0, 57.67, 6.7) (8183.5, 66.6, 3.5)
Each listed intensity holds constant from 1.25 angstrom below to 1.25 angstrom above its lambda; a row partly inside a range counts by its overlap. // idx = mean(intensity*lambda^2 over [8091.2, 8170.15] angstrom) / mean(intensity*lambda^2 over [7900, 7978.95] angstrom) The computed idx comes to 1.1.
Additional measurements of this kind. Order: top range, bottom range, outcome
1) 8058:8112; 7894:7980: 1.07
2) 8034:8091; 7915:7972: 1.08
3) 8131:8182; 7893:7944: 1.11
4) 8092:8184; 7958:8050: 1.01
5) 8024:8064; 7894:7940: 1.08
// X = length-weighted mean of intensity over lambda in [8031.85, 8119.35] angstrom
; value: 62.5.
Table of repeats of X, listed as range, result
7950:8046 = 63.1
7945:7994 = 60.9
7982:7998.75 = 62.5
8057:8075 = 58.9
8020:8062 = 63.1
